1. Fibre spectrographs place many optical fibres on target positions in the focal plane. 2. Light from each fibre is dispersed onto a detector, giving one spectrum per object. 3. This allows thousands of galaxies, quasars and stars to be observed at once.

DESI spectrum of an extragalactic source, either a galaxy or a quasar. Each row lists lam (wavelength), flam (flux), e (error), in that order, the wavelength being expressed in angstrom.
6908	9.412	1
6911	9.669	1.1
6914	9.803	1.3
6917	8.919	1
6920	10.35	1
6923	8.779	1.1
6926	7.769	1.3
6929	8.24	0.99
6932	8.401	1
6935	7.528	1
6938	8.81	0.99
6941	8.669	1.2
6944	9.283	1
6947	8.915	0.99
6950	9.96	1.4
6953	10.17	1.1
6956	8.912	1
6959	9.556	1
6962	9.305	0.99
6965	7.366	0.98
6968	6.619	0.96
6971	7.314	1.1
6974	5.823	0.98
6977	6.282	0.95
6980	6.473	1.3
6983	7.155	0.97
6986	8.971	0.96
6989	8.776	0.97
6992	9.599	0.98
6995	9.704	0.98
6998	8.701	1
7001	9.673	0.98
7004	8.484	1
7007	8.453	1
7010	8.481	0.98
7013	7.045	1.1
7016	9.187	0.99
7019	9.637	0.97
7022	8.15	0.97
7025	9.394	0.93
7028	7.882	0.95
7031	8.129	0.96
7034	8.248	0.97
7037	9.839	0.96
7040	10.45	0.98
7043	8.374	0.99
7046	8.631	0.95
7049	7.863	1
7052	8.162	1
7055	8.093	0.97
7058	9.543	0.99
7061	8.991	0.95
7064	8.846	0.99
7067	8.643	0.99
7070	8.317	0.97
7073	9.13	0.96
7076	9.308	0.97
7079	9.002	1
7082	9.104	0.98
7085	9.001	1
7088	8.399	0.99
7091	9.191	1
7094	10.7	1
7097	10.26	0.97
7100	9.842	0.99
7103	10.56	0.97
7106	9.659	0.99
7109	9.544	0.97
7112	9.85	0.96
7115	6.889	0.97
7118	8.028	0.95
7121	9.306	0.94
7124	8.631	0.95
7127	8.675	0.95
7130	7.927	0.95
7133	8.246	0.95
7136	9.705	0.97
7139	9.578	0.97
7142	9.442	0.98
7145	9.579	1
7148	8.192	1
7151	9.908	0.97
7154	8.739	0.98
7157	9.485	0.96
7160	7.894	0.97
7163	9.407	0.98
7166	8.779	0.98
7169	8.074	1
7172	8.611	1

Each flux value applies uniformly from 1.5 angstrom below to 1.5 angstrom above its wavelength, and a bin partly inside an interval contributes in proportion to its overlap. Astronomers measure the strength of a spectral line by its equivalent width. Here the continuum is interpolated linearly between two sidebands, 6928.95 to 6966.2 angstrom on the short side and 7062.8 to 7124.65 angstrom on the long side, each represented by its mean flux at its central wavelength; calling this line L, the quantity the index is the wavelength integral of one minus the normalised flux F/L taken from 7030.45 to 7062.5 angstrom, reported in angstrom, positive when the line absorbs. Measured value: 1.1 angstrom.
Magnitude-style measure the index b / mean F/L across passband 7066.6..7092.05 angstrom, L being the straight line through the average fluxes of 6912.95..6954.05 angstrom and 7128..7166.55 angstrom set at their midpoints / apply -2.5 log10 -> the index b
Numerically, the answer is 0.01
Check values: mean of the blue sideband 8.95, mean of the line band 8.91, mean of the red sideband 8.99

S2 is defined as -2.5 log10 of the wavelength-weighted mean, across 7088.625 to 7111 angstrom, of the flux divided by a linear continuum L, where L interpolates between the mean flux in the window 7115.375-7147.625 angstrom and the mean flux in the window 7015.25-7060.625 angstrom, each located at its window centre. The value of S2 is -0.13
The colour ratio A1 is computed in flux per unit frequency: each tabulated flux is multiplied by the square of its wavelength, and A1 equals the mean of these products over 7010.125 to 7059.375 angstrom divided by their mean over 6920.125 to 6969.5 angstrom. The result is 1.0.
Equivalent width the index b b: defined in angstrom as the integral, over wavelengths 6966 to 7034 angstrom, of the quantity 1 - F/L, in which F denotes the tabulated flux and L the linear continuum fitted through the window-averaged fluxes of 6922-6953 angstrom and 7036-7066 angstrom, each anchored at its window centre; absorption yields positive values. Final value 4.8 angstrom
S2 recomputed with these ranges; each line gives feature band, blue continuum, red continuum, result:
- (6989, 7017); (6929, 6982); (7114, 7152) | -0.06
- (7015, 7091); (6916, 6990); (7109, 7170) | -0.03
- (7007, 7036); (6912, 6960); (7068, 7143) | 0.07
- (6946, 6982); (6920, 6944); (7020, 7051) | 0.07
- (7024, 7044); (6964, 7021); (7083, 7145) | -0.05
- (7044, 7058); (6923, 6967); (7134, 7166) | 0.08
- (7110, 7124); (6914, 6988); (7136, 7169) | 0.05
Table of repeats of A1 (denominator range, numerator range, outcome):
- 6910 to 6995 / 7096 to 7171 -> 1.12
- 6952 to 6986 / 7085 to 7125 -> 1.25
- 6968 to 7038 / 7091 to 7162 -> 1.15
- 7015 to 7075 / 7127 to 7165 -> 1.05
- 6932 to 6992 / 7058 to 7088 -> 1.12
